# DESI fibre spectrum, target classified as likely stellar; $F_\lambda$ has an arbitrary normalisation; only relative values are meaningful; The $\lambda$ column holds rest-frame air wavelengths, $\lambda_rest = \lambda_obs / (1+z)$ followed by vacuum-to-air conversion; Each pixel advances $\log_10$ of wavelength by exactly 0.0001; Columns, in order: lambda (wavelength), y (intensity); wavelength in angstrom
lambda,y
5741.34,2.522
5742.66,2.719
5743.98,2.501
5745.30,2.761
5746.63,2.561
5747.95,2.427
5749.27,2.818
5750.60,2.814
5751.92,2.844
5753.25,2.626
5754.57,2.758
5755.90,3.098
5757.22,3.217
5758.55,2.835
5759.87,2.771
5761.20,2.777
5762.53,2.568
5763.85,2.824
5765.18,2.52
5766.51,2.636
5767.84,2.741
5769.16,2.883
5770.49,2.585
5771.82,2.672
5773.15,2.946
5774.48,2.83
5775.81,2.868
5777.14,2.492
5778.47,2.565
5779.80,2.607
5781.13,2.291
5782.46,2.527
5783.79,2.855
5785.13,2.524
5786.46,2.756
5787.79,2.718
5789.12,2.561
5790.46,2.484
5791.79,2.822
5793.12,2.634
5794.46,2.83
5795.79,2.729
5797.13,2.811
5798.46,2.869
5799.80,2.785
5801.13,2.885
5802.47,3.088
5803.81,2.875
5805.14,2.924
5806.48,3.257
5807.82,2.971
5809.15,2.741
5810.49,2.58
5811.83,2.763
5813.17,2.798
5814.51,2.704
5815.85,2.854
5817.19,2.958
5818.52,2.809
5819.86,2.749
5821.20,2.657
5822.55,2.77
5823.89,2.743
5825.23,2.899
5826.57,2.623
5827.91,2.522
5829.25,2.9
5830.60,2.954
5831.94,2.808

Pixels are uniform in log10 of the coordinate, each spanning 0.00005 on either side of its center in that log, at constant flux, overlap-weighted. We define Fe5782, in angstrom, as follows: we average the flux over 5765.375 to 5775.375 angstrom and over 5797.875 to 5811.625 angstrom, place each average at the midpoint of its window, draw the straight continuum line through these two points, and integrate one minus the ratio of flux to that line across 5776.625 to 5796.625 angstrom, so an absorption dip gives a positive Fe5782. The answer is 1.3 angstrom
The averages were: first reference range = 2.75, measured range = 2.63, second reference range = 2.89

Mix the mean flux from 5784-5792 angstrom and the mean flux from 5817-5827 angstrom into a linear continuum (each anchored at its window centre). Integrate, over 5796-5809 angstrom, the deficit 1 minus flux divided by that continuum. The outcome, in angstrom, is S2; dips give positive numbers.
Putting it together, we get -1.1 angstrom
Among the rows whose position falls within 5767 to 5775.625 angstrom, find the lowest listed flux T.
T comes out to 2.585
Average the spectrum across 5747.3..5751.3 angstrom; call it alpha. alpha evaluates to 2.69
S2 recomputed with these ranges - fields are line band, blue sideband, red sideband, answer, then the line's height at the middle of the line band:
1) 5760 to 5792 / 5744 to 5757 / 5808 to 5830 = 1.0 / 2.75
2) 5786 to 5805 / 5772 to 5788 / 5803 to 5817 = -0.1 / 2.76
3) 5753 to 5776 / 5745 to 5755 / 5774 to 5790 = -1.0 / 2.67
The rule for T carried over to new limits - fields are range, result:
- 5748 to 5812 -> 2.291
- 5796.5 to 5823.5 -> 2.58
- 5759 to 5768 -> 2.52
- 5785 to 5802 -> 2.484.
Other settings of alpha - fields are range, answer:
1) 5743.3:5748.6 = 2.56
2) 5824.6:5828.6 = 2.68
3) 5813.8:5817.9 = 2.84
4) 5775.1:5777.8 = 2.68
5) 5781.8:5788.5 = 2.68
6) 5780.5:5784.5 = 2.56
